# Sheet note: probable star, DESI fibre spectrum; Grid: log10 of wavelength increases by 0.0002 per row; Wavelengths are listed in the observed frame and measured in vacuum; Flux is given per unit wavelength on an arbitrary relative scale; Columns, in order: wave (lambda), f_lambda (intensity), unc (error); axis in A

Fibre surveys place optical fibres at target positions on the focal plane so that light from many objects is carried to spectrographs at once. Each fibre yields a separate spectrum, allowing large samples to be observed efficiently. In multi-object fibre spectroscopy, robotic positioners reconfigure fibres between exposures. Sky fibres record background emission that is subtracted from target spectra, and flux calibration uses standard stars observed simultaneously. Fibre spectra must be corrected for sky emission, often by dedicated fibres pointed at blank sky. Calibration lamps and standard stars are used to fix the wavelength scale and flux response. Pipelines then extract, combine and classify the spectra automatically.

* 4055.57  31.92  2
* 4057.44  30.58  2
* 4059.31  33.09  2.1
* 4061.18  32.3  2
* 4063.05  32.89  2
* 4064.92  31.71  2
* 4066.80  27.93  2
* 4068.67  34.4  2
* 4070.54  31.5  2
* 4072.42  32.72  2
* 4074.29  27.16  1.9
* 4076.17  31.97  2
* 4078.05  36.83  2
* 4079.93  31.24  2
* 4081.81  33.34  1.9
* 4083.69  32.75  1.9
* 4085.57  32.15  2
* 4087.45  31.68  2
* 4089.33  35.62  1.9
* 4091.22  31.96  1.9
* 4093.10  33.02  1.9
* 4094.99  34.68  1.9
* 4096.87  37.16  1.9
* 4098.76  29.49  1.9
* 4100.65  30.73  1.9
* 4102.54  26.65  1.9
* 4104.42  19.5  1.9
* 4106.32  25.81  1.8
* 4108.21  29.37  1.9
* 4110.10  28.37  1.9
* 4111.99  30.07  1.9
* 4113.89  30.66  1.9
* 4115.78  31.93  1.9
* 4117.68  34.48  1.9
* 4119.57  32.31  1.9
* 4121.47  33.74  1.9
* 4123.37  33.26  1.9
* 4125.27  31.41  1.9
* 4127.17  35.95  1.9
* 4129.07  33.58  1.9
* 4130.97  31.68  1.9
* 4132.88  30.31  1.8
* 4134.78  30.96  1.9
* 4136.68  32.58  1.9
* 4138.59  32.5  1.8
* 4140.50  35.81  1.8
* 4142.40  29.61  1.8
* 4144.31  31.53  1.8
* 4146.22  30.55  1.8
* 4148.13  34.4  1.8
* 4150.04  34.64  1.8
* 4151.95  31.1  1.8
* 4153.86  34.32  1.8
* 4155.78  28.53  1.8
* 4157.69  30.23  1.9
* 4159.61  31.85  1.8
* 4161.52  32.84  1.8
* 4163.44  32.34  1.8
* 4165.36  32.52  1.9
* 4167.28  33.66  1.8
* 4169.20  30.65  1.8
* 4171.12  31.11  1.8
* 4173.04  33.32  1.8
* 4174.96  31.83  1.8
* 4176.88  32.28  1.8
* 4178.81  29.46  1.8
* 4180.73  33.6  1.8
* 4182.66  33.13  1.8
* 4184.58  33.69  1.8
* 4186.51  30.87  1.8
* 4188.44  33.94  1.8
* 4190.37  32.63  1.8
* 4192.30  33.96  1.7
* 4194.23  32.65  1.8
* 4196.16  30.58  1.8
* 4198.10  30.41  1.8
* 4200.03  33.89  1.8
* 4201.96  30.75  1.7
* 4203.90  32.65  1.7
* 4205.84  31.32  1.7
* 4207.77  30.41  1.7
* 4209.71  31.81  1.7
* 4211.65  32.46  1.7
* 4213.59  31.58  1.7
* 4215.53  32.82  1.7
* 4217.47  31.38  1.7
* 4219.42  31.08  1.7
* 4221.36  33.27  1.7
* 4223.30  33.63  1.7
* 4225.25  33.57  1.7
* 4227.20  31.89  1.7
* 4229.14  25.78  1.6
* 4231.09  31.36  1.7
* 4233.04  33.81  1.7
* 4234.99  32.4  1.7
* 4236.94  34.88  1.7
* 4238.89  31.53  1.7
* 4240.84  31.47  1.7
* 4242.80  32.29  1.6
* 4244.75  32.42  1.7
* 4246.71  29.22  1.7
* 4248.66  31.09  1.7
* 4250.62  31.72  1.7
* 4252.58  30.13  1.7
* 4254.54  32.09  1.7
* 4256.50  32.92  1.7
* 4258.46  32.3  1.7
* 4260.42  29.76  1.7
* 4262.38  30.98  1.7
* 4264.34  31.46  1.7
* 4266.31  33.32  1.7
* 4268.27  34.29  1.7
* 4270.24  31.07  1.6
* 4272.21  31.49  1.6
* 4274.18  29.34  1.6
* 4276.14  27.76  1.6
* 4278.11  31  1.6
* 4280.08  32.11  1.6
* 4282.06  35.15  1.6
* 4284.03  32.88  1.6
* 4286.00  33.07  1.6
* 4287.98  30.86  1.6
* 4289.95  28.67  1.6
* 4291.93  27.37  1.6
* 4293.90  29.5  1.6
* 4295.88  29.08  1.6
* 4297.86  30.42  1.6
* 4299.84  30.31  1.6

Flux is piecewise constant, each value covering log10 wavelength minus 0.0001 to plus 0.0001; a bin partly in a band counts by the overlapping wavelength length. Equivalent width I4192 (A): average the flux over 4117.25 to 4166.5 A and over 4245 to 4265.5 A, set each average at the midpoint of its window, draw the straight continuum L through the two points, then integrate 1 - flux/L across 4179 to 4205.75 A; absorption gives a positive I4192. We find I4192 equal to -0.4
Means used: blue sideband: 32.4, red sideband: 31.2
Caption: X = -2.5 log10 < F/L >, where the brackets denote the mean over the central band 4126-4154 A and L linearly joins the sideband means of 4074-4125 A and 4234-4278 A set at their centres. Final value -0.04 mag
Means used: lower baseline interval 31.4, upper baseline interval 31.5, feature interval 32.6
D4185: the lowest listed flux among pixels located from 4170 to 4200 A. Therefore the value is 29.46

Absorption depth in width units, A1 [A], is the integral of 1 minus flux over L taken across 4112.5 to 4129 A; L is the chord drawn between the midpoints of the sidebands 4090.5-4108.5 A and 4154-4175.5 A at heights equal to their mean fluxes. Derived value -1.3 A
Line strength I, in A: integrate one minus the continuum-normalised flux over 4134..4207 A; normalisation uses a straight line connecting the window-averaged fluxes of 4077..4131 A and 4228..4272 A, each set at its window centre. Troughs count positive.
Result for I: -1.1 A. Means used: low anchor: 31.7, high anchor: 31.6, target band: 32.2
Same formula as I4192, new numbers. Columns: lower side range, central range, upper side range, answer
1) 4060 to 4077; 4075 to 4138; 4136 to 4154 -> 0.7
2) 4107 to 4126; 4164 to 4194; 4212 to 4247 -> -0.7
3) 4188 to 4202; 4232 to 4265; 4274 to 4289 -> 0.1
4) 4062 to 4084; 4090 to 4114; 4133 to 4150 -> 1.7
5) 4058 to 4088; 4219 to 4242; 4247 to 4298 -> -0.5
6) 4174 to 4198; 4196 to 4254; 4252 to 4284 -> 0.4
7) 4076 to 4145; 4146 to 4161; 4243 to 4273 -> -0.2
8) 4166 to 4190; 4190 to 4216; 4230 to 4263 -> 0.1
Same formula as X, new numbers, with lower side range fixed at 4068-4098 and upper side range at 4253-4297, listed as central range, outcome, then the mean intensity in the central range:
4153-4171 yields 0.014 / 31.8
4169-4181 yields 0.013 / 31.7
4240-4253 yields 0.008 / 31.2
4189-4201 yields -0.016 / 32.4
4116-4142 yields -0.011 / 32.9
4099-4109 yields 0.228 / 26.6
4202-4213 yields 0.006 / 31.6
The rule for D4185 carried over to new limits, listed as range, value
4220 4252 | 25.78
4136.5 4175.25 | 28.53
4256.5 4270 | 29.76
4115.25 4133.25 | 30.31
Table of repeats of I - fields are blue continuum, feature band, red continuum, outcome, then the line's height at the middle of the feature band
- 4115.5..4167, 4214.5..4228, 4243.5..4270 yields -0.3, 31.9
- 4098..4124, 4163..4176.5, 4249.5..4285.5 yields -0.8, 30.4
